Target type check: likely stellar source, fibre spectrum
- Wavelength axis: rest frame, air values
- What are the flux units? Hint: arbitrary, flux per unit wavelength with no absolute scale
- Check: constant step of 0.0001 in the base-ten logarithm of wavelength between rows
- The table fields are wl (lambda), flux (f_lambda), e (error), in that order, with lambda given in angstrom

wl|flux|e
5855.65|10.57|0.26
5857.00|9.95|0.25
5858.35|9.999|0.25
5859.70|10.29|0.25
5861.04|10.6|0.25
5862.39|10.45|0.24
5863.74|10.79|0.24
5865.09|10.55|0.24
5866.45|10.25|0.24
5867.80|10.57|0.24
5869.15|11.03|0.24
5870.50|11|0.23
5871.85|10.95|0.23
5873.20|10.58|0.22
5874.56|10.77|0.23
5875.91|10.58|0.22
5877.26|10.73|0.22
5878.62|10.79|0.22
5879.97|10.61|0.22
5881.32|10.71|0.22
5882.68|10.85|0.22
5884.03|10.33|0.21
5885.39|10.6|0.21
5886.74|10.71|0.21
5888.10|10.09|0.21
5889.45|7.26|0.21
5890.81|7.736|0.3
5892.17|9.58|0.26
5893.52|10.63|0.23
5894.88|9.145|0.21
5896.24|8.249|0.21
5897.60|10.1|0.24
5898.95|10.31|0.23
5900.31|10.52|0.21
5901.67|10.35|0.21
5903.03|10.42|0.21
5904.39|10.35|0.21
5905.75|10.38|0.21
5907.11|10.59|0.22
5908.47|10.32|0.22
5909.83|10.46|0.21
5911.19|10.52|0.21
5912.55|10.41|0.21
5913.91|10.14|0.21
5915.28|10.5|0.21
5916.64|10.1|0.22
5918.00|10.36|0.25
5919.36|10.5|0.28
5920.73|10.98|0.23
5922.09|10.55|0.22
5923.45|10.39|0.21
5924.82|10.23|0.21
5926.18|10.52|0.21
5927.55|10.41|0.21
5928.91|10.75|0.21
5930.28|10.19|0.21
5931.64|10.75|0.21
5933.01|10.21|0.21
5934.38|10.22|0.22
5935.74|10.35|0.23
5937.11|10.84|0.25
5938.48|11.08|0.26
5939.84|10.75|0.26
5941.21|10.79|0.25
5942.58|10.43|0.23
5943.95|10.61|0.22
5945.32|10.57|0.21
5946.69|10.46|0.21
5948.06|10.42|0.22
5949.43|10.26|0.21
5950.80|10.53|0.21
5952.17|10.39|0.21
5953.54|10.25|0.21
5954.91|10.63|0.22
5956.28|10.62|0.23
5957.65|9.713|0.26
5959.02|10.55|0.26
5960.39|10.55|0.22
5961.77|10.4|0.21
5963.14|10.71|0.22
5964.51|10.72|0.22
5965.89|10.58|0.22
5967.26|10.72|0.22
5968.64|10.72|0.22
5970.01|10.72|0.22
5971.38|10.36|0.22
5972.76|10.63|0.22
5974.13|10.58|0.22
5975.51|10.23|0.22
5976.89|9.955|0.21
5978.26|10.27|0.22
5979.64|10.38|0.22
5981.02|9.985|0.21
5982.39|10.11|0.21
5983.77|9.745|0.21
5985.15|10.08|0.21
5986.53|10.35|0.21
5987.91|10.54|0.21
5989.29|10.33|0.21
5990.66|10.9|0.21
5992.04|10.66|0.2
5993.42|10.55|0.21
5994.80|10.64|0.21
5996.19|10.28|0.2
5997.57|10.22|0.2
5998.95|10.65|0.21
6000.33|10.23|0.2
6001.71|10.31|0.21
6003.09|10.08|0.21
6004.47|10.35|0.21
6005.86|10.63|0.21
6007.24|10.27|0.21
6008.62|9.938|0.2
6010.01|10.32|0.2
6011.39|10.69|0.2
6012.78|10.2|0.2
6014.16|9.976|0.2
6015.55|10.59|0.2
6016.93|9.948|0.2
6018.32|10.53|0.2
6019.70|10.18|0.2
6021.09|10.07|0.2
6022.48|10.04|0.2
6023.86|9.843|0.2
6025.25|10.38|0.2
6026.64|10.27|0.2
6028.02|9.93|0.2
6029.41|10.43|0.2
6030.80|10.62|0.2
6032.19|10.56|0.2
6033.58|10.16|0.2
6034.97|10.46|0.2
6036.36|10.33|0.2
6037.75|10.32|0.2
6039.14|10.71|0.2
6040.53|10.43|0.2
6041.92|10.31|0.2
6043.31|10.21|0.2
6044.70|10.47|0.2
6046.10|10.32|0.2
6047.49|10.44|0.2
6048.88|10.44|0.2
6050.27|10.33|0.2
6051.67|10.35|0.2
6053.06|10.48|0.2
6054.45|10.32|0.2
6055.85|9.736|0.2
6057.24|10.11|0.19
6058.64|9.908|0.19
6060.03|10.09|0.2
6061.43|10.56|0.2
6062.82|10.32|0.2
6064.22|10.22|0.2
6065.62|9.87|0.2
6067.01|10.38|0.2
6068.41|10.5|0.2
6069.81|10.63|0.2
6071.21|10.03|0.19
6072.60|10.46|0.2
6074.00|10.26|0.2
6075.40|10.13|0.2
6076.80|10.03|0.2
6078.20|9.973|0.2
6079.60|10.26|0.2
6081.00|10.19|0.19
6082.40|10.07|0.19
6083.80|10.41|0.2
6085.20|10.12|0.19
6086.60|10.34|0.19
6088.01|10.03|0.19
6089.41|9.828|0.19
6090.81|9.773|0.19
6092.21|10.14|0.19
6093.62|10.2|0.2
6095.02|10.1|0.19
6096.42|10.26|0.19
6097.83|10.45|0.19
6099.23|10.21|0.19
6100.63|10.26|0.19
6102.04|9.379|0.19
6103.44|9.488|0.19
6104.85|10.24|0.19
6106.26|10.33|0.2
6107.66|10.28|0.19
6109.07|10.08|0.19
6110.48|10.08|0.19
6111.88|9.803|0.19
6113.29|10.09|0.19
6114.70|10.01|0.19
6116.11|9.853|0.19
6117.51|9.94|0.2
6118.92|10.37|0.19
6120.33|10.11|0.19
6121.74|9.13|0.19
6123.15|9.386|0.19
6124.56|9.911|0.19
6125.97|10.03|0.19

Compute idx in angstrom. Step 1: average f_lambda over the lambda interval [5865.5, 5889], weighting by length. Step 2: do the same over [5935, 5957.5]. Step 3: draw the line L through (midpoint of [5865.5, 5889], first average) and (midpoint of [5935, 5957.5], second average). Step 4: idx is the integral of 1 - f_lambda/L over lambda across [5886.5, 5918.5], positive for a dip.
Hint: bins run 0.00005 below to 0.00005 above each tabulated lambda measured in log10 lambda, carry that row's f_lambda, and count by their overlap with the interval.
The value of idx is 1.9 angstrom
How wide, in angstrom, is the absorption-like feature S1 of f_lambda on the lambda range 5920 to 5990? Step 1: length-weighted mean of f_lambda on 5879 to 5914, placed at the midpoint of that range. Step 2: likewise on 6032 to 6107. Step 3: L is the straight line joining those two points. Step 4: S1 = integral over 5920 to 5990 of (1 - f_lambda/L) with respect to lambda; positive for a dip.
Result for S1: -2.35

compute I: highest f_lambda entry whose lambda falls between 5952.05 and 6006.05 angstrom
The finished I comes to 10.9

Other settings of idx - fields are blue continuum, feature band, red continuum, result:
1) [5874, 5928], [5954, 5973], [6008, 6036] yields -0.6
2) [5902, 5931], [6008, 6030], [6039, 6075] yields 0.3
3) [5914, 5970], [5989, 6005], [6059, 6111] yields -0.1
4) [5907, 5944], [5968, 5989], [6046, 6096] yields 0.2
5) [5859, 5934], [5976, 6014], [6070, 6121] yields -0.4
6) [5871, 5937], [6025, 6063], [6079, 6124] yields -0.8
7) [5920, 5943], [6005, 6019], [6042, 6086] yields 0.1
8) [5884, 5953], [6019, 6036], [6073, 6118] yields -0.2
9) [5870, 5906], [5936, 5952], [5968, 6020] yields -0.5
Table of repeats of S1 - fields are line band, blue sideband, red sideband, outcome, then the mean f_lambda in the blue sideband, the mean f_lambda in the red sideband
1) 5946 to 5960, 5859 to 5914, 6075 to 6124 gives -0.25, 10.3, 10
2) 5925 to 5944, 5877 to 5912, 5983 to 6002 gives -0.64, 10.1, 10.4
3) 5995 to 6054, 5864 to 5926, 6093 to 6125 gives -1.20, 10.3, 10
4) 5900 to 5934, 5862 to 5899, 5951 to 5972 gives -0.29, 10.2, 10.5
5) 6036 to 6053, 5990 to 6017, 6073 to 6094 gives -0.25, 10.4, 10.1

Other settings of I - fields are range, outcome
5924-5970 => 11.08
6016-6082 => 10.71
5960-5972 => 10.72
